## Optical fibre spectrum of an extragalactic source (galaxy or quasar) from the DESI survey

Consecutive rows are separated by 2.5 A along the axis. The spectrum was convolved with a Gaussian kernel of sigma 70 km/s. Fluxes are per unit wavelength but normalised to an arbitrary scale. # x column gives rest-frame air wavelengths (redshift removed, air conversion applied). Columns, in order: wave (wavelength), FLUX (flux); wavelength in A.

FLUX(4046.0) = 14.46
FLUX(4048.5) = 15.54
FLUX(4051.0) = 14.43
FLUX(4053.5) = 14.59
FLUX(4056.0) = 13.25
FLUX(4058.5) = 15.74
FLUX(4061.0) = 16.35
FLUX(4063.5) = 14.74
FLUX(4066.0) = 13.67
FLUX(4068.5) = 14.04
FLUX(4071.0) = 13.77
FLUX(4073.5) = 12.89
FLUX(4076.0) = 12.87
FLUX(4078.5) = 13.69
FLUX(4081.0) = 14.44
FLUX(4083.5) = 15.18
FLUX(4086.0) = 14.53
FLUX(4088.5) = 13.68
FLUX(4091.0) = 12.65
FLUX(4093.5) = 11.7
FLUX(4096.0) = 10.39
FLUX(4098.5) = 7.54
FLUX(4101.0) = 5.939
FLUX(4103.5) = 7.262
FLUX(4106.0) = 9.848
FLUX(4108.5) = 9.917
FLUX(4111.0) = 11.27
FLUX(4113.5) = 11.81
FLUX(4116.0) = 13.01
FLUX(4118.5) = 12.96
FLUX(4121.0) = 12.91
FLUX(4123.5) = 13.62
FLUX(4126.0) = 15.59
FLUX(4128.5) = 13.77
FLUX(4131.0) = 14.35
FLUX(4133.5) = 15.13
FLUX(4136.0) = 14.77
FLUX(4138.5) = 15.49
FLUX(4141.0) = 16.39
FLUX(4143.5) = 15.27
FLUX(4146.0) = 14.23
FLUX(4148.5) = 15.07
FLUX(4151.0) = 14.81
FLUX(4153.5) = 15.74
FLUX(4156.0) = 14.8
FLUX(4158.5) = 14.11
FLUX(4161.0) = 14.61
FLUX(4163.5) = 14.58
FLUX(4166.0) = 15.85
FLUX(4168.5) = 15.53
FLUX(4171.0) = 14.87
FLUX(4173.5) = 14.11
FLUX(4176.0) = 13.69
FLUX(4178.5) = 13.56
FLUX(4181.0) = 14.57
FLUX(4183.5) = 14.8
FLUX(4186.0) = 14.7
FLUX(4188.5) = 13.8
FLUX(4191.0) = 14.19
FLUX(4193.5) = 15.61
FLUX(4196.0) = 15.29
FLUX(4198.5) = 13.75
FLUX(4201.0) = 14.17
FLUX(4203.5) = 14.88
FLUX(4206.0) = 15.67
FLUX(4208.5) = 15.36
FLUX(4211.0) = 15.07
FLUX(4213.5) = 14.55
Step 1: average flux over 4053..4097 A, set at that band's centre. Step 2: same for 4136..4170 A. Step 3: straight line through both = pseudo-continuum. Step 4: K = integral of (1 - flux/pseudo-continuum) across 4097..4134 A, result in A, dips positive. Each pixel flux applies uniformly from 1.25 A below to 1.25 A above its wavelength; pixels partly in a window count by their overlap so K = 7.5 A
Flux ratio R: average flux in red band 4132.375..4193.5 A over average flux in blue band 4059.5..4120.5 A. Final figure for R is 1.2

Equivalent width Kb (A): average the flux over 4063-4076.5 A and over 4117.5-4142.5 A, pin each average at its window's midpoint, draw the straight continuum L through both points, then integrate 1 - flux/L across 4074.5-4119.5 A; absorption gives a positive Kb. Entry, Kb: 7.8 A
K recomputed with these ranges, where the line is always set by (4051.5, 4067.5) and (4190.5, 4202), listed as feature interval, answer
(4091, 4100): 2.8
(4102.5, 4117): 4.1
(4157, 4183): 0.2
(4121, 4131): 0.4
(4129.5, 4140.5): -0.3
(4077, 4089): 0.3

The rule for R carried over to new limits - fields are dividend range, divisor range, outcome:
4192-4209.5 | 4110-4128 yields 1.14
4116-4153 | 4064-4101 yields 1.14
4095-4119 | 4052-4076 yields 0.69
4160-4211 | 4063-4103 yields 1.18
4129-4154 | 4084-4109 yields 1.43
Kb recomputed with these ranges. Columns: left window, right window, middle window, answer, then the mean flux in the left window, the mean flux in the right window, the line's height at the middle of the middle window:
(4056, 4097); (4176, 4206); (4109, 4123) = 1.7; 13.8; 14.5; 14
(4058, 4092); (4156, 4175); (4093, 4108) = 5.9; 14.1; 14.8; 14.3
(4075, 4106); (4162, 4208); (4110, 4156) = -4.6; 11.6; 14.7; 13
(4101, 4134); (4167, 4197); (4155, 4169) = -1.1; 12.1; 14.6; 13.8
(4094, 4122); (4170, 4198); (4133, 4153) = -4.9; 10.3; 14.4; 12.2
